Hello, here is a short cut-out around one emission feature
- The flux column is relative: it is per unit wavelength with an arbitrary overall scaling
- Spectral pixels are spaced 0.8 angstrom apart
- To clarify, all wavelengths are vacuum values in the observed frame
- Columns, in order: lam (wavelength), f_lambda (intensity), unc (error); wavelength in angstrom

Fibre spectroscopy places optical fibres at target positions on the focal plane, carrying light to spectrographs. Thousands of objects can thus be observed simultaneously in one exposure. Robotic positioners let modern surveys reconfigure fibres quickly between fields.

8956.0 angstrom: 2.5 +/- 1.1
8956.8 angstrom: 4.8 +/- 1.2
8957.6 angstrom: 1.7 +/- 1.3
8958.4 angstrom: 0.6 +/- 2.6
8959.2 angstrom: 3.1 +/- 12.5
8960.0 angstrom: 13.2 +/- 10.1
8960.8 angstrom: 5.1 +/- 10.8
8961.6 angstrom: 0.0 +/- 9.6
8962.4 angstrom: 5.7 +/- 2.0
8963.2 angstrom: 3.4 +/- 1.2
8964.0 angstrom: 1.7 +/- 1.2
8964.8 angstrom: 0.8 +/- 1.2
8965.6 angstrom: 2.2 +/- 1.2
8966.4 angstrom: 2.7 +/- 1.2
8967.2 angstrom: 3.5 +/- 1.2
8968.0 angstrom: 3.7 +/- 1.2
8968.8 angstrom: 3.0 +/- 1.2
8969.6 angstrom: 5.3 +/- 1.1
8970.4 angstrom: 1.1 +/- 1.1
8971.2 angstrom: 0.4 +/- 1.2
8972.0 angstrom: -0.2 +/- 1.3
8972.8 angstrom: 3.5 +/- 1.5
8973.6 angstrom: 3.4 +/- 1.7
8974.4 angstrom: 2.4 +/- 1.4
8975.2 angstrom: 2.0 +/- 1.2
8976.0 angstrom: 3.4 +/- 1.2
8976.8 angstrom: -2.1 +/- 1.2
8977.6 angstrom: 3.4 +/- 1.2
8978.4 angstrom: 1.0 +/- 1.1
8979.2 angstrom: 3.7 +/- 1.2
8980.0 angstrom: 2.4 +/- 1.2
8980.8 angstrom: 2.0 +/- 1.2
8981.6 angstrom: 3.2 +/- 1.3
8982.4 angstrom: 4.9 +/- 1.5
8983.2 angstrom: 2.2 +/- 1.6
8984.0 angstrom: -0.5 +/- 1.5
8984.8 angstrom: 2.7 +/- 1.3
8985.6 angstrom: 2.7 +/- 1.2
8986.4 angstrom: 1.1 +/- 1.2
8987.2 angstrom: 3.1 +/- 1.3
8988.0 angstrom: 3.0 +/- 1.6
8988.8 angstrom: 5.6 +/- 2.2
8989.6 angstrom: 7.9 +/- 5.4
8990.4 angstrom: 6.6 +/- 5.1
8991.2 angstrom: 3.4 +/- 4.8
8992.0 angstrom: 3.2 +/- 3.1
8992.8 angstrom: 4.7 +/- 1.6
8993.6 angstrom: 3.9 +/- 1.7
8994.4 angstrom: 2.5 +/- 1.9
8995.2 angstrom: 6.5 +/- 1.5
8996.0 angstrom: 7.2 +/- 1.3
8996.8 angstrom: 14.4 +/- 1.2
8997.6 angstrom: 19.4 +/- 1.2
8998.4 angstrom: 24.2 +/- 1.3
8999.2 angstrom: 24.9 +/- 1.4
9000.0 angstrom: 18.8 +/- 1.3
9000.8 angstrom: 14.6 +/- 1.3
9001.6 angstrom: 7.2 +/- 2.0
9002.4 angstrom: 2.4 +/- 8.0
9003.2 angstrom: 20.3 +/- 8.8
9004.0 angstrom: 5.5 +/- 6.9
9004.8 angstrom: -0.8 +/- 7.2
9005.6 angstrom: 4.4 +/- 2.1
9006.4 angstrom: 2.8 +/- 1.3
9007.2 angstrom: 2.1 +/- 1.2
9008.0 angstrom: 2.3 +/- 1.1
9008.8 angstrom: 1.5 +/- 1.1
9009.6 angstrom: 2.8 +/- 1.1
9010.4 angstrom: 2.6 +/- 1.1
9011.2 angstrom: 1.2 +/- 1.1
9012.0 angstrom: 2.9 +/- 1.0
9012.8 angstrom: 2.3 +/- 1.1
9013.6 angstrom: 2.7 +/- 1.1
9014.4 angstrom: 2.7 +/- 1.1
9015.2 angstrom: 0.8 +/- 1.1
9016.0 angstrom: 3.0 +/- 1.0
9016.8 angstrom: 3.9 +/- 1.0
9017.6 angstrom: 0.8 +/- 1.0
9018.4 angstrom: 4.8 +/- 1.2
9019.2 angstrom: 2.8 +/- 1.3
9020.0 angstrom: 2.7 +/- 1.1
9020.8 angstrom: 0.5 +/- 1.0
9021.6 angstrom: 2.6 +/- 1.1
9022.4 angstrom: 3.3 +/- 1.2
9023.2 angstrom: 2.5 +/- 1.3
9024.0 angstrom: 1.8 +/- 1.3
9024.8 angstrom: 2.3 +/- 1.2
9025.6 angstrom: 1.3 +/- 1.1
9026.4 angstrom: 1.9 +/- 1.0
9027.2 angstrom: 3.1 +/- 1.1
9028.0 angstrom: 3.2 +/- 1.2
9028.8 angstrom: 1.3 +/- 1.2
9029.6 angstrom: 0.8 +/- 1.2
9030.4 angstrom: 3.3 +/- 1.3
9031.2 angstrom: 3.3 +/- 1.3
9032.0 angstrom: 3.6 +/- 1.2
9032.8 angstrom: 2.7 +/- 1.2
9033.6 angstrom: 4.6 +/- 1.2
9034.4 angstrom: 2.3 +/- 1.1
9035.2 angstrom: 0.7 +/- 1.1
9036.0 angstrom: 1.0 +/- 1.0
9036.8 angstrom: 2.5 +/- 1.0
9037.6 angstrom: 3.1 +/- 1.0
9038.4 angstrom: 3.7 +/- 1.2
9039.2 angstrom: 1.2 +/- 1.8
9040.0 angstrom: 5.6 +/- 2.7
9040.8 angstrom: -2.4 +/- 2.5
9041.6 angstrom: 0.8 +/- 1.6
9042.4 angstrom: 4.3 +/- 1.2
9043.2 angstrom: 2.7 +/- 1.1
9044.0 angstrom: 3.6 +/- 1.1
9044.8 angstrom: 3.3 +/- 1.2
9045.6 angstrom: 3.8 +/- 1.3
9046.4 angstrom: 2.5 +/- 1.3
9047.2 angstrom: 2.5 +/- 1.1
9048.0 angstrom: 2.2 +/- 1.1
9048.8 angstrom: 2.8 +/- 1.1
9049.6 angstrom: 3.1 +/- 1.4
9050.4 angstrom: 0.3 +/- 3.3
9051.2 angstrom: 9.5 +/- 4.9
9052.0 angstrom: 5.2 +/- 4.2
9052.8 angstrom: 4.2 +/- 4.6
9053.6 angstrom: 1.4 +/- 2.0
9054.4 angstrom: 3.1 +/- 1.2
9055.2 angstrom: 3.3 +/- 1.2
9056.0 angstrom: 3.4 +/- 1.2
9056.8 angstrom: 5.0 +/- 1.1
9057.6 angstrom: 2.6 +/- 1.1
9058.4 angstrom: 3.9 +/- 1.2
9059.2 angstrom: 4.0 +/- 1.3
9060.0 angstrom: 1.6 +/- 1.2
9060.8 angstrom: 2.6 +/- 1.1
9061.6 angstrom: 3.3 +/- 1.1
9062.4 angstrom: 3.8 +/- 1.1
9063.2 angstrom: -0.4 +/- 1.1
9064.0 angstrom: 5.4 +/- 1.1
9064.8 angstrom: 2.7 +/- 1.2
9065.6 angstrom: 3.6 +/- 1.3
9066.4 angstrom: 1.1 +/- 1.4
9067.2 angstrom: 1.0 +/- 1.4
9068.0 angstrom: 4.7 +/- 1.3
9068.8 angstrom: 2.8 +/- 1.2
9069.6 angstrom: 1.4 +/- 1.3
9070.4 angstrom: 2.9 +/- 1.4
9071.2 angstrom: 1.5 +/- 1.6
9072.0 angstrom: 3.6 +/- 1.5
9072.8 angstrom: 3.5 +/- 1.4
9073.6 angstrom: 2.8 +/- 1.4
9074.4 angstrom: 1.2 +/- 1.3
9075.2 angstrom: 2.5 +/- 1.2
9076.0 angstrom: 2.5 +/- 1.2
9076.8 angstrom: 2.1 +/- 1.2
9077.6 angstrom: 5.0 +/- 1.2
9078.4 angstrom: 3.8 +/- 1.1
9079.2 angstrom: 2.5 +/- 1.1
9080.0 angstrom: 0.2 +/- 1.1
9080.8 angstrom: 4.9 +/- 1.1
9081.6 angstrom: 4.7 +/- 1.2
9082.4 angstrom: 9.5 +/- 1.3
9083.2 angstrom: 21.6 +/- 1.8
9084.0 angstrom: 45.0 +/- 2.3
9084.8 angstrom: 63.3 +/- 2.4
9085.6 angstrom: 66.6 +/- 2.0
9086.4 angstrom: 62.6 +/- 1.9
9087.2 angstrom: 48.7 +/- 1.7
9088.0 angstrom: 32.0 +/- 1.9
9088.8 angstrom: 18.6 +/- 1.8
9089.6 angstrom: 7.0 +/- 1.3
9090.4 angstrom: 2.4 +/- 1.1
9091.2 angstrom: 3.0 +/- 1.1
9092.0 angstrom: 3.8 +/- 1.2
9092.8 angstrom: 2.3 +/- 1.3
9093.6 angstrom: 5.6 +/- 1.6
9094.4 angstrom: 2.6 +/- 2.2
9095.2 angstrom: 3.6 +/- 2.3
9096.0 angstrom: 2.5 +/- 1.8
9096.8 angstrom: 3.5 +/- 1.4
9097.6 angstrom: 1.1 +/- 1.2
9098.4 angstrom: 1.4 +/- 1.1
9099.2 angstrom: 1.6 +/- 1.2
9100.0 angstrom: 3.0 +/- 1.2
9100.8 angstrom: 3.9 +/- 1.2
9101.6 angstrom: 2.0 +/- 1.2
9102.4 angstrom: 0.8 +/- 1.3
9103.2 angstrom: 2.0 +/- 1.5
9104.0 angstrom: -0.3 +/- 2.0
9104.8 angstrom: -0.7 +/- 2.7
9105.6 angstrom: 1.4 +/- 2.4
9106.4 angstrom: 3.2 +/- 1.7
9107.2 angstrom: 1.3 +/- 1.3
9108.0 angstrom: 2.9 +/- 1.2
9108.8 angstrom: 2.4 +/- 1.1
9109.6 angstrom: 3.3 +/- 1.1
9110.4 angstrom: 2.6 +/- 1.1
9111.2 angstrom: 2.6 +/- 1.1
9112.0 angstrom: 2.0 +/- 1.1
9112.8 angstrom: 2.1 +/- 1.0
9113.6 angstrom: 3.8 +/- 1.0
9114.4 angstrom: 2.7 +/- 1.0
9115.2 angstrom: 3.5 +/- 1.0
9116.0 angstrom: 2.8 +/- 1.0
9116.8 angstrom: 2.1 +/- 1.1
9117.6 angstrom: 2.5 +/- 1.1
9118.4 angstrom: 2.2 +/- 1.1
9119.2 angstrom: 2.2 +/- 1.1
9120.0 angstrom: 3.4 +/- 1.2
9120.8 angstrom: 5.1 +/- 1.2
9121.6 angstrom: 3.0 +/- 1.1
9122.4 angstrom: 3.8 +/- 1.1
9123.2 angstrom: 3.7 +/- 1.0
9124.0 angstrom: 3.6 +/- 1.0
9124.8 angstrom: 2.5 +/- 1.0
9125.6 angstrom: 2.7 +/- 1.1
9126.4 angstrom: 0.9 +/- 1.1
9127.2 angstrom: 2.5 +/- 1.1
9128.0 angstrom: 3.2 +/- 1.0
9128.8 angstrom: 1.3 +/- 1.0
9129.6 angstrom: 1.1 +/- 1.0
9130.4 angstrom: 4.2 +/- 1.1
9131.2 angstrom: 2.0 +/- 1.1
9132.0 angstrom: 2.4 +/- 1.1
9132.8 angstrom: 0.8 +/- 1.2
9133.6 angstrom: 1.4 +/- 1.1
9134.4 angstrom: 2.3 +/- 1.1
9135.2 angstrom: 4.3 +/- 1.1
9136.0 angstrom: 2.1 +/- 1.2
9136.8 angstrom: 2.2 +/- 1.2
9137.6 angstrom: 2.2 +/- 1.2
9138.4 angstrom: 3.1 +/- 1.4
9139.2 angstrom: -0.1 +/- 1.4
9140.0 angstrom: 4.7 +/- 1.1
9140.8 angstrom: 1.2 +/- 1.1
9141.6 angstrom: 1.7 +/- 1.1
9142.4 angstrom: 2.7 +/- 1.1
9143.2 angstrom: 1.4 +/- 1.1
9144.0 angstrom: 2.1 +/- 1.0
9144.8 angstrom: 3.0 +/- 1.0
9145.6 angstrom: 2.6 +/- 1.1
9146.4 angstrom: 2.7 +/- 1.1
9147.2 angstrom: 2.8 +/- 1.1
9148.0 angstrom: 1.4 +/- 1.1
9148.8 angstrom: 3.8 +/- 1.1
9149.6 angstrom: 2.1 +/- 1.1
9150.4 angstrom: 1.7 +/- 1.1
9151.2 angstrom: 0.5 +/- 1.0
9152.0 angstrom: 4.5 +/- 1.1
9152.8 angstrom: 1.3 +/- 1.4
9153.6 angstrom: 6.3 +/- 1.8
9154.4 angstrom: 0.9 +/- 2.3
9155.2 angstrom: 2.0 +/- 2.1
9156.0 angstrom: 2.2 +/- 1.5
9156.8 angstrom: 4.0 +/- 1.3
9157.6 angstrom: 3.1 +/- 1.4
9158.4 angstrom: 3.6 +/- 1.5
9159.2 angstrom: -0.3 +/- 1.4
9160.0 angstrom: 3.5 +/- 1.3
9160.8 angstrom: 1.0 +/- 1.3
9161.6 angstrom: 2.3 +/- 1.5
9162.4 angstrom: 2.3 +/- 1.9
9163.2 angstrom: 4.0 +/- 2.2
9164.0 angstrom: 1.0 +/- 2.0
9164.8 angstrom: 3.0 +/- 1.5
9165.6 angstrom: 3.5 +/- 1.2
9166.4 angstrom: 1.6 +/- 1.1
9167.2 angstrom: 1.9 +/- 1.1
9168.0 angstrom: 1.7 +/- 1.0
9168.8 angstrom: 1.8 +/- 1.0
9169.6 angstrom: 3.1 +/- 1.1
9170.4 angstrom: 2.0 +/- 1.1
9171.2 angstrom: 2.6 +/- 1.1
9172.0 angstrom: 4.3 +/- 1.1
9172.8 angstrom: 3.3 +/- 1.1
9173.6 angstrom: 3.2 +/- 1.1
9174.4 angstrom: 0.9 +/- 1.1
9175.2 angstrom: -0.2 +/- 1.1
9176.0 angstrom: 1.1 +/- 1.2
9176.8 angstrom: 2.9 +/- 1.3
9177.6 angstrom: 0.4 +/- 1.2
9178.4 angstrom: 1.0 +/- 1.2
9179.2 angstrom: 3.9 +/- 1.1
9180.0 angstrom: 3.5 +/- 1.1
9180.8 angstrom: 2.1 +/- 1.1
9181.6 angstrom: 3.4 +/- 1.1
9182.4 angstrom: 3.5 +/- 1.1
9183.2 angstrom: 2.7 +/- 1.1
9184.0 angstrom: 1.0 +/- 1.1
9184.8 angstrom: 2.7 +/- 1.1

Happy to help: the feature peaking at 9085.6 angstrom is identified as [O III] 5007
